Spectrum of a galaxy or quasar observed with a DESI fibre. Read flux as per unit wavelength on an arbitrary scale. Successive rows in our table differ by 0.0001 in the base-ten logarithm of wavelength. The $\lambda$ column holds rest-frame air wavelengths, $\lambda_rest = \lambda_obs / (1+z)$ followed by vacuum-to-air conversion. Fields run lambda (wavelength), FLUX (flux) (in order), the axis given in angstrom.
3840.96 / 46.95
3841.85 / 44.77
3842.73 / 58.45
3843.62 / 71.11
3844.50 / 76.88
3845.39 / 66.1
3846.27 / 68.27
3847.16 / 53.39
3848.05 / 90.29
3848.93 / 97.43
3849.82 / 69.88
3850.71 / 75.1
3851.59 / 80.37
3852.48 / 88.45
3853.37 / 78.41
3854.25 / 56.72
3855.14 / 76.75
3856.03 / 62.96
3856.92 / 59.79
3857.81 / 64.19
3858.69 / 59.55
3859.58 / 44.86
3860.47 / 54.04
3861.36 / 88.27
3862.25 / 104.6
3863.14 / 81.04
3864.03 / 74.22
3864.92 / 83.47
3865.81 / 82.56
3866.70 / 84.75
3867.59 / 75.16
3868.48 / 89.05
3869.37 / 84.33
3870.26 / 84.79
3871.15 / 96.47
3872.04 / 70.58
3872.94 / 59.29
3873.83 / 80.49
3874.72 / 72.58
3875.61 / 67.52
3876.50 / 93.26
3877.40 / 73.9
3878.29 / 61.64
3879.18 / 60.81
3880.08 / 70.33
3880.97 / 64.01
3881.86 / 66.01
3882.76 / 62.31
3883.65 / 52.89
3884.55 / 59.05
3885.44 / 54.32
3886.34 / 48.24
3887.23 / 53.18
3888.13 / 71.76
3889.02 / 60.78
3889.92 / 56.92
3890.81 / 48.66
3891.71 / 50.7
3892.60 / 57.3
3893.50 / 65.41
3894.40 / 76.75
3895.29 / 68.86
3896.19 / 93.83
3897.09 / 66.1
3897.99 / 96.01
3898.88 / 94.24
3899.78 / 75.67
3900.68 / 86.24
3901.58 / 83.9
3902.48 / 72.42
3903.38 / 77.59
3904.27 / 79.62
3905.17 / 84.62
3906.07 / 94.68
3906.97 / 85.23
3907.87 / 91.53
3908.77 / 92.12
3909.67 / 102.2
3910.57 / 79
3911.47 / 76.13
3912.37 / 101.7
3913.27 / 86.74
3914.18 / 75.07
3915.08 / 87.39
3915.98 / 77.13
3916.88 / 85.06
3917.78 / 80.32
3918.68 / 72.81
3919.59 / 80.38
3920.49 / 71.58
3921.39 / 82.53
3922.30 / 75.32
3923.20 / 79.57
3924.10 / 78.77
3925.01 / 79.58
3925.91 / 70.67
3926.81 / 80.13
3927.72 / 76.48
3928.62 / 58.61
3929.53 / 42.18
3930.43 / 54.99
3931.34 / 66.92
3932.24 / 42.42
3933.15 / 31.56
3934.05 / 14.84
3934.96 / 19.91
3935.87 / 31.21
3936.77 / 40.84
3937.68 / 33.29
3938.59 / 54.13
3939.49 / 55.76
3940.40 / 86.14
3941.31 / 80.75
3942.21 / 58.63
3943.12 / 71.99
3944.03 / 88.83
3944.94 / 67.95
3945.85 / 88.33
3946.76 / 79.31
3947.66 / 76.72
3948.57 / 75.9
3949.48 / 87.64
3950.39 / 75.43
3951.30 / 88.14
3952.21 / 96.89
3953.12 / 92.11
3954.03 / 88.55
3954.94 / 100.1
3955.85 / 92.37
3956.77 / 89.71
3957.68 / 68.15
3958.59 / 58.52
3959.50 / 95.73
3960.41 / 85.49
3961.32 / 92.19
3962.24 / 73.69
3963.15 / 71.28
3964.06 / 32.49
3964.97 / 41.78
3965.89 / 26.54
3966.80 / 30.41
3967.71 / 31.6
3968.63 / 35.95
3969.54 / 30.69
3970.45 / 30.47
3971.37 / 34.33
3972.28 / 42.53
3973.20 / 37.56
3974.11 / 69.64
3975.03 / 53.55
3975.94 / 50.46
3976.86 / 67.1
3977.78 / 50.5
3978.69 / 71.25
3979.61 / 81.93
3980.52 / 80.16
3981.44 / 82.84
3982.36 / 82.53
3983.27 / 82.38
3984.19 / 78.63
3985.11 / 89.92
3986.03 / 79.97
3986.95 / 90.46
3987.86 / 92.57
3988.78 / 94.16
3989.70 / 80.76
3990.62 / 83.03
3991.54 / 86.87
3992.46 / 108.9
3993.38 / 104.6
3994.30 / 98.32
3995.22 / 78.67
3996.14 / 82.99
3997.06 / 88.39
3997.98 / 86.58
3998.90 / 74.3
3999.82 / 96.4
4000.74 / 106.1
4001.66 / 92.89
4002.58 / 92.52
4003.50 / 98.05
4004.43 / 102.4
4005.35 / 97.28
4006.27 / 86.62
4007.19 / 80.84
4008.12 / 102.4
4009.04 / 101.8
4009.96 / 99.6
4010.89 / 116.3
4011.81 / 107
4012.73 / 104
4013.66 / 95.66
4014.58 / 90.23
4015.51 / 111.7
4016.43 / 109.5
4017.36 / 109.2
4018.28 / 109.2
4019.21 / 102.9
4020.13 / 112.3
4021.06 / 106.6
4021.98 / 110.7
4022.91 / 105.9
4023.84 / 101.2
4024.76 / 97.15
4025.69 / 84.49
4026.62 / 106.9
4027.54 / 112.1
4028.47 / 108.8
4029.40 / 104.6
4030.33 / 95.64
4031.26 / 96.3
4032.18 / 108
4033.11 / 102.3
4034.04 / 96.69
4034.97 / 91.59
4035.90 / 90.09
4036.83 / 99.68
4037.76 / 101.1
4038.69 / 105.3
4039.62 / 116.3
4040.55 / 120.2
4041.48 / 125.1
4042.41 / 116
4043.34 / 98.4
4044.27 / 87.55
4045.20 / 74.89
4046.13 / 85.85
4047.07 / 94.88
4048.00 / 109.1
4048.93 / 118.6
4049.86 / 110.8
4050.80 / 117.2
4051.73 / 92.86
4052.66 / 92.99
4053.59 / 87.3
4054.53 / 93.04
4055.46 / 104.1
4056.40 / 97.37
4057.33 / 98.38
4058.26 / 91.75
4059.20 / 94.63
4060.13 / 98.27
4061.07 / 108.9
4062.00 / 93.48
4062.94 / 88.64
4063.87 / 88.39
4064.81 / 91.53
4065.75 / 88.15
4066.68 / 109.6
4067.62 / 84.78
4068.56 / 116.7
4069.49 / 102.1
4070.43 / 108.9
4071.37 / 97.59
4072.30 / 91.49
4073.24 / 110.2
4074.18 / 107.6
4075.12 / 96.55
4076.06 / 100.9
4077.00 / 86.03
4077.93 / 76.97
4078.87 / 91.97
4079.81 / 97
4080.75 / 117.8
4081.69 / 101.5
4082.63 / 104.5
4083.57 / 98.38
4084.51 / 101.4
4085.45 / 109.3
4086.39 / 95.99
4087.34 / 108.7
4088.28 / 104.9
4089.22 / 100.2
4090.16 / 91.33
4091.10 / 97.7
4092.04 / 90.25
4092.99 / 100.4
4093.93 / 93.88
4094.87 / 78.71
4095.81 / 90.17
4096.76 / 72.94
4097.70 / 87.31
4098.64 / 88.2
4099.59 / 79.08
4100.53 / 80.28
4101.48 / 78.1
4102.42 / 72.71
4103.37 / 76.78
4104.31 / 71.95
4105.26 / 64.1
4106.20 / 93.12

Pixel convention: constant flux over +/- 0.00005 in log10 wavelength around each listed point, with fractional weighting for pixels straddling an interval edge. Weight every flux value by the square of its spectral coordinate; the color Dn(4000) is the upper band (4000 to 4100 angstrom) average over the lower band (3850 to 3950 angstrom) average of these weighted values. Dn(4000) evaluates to 1.50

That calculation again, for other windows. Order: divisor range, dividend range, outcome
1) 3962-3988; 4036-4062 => 1.78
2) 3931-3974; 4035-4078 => 1.70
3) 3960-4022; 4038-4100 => 1.26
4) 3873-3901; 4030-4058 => 1.61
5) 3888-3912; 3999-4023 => 1.38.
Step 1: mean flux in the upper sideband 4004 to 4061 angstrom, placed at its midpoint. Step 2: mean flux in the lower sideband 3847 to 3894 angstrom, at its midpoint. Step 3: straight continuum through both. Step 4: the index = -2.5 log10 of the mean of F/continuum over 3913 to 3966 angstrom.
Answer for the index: 0.19 mag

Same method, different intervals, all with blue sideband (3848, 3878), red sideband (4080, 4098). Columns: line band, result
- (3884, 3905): 0.142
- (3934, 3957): 0.178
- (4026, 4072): -0.078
